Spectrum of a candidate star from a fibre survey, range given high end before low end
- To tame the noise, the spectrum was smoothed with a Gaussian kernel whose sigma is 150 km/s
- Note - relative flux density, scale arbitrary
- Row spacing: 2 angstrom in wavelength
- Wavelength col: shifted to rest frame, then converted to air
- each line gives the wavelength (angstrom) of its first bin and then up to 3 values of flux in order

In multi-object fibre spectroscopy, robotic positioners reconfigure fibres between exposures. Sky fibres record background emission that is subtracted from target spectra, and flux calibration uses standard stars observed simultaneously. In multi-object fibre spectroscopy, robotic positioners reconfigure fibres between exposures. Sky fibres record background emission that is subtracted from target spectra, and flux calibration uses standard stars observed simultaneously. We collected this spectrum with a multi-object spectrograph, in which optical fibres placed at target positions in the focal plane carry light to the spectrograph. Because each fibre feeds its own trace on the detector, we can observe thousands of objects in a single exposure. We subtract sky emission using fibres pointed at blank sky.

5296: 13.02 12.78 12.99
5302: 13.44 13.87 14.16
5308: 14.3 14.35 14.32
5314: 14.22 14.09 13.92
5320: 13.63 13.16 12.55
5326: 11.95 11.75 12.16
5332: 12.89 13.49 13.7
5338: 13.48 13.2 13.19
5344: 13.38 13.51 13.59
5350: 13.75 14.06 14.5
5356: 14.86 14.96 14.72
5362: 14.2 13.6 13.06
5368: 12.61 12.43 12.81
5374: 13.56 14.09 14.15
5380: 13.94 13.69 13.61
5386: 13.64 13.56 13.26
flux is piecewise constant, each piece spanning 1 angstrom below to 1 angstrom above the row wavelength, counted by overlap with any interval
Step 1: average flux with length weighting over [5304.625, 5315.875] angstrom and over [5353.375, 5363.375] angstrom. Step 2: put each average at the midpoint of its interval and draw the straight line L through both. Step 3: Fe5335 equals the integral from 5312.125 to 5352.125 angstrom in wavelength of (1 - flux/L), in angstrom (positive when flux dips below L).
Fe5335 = 3.1 angstrom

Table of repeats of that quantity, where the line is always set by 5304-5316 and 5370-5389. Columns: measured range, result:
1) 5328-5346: 1.10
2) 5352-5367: -0.51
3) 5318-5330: 1.21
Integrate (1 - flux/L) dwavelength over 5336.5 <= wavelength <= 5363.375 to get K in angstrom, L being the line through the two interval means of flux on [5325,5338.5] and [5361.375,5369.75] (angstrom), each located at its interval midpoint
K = -1.9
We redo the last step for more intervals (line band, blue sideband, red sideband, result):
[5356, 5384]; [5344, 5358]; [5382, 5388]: 0.20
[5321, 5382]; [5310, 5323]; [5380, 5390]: 1.42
